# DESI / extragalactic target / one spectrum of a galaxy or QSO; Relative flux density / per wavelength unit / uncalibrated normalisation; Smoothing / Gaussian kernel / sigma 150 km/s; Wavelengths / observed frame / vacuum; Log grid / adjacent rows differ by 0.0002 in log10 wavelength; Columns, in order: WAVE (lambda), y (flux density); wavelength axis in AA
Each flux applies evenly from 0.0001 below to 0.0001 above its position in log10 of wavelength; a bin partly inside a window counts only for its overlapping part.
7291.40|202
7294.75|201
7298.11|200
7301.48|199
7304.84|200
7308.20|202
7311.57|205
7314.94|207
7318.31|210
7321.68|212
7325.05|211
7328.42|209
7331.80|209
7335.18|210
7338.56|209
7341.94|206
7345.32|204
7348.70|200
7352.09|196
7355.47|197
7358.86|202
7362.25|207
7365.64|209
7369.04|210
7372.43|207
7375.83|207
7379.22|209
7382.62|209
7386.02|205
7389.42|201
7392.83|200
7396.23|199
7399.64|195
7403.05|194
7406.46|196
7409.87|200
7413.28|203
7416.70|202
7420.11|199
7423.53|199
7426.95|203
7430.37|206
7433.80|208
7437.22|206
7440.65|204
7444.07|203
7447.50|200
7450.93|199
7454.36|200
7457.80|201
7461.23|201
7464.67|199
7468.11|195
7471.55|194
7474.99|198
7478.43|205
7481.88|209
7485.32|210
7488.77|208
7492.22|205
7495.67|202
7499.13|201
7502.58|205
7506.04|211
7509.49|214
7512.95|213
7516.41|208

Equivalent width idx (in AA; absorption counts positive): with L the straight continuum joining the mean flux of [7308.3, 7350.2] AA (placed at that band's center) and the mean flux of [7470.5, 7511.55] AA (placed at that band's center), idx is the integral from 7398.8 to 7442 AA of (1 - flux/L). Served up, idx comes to 1.1 AA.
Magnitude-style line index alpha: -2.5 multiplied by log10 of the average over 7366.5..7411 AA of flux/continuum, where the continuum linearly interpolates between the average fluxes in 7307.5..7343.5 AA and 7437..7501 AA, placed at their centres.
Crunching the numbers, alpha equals 0.02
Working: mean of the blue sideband 208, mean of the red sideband 202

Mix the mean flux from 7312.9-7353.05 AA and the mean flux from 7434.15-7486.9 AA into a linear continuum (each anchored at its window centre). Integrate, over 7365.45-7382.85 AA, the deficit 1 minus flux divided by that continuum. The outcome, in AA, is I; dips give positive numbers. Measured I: -0.3 AA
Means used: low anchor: 207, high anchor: 202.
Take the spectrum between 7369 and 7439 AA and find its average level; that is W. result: 203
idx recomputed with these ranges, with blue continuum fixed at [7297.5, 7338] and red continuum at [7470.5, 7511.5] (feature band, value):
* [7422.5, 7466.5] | 0.7 AA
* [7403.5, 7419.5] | 0.5 AA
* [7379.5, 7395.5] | 0.2 AA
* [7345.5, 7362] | 0.5 AA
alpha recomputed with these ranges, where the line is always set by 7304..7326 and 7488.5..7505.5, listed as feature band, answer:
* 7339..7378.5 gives 0.010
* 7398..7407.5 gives 0.058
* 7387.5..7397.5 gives 0.030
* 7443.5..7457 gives 0.025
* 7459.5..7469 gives 0.033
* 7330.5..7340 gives -0.014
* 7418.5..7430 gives 0.023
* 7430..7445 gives -0.002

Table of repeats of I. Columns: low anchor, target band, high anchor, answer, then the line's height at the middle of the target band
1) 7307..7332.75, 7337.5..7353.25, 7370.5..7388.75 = 0.4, 208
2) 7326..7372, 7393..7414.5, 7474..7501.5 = 0.8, 205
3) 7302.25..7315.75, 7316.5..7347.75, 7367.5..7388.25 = -0.6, 205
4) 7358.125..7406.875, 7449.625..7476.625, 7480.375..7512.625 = 1.0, 206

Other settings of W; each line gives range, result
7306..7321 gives 206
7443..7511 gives 203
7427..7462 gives 203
